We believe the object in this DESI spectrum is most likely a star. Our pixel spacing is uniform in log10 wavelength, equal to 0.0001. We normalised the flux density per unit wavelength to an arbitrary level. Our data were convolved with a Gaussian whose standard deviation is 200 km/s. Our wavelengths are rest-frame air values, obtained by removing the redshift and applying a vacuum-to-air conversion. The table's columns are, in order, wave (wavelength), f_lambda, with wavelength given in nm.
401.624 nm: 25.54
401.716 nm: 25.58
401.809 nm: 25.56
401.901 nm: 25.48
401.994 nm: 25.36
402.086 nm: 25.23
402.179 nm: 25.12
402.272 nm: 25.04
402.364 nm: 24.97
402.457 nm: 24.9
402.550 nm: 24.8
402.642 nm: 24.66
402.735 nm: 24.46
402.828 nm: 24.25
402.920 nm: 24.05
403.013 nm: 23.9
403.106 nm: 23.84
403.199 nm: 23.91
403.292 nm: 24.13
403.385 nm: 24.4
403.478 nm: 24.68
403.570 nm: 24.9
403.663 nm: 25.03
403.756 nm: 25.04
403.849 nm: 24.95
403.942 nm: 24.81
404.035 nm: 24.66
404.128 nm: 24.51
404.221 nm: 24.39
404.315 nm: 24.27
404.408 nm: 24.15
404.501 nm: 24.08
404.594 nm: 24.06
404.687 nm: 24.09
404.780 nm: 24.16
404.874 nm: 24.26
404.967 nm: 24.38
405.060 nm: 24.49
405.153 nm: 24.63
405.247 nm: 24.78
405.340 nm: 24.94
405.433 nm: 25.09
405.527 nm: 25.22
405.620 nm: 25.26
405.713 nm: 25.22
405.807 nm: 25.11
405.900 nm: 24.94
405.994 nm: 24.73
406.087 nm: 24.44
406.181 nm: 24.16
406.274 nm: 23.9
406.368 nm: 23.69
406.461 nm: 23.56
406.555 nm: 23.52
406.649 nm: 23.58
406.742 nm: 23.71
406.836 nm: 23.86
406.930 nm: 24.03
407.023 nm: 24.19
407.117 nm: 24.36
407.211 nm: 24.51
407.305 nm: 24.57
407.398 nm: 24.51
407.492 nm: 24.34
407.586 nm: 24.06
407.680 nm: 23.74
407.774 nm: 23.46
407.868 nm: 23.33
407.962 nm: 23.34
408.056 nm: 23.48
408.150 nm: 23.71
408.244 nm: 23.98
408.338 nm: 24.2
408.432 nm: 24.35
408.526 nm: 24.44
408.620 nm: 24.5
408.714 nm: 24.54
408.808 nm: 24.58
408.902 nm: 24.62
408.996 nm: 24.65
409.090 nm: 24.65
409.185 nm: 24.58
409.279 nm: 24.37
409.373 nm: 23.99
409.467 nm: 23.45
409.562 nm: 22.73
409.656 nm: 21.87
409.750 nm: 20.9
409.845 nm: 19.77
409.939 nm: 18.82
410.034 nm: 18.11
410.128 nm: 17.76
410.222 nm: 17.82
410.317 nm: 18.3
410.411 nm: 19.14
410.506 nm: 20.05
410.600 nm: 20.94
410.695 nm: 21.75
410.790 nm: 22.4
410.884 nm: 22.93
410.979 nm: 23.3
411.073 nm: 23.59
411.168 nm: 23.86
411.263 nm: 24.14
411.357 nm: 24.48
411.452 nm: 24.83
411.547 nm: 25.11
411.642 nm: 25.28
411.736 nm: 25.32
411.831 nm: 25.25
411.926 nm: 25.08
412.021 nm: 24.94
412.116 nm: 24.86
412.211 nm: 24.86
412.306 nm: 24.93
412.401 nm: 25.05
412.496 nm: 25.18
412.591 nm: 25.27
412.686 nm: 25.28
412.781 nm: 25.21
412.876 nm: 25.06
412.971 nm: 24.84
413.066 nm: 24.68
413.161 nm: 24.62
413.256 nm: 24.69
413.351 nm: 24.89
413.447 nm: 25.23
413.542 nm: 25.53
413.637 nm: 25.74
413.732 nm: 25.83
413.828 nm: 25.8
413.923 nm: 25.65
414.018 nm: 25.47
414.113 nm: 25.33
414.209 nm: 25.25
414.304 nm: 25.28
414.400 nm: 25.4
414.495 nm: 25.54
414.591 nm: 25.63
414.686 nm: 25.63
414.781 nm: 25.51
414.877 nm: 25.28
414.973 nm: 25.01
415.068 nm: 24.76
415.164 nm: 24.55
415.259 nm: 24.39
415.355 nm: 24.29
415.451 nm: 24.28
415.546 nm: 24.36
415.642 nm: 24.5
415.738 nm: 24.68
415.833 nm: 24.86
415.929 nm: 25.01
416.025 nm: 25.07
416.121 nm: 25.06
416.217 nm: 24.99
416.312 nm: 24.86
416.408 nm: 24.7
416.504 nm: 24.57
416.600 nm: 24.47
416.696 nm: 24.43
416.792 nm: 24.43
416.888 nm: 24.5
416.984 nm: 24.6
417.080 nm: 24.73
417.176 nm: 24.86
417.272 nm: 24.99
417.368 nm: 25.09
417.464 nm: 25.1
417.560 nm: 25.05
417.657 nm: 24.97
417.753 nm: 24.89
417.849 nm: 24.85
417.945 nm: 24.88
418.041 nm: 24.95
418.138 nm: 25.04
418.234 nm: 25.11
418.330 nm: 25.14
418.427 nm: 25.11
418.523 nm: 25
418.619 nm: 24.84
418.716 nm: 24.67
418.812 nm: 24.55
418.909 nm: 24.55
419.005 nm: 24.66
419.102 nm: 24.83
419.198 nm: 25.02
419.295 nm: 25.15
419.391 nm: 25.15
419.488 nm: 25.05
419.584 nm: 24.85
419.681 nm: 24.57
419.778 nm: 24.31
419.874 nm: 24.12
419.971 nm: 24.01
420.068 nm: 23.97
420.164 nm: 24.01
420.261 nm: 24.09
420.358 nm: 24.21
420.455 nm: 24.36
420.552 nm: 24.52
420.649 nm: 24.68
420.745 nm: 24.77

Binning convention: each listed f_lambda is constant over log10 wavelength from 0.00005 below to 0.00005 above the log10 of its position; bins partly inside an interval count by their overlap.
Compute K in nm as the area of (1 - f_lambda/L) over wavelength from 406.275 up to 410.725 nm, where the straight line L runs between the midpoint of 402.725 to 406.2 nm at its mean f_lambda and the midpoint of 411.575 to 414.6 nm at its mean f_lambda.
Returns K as 0.35 nm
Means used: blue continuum 24.5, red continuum 25.2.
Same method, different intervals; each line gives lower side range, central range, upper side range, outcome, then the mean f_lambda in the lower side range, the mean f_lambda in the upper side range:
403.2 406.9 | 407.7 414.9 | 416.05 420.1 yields 0.22 nm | 24.4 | 24.8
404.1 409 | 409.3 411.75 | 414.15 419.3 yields 0.26 nm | 24.3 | 24.9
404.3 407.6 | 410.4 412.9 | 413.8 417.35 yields 0.06 nm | 24.4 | 24.9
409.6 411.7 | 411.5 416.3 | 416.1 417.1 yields -0.38 nm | 21.6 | 24.7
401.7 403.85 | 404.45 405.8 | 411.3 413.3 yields 0.01 nm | 24.7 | 25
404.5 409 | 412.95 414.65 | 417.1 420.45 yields -0.05 nm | 24.3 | 24.7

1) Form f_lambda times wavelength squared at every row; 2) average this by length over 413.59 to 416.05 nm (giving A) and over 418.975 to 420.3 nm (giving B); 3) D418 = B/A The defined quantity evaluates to 1.00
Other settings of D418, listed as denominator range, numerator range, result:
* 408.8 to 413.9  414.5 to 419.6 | 1.09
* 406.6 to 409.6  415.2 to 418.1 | 1.07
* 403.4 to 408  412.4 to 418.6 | 1.08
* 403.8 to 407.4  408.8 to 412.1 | 0.95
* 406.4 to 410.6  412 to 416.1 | 1.12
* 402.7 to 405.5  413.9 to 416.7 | 1.08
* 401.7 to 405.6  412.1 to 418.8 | 1.07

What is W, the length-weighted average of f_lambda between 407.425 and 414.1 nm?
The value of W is 23.7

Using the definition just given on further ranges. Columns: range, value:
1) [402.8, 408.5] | 24.3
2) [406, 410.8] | 23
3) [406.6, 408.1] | 23.9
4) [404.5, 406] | 24.7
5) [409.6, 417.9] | 24.1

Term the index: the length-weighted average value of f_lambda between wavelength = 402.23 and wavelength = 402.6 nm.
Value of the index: 25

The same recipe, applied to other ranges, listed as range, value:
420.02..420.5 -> 24.1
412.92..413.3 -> 24.7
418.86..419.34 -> 24.8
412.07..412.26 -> 24.8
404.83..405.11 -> 24.4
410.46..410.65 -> 20.5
